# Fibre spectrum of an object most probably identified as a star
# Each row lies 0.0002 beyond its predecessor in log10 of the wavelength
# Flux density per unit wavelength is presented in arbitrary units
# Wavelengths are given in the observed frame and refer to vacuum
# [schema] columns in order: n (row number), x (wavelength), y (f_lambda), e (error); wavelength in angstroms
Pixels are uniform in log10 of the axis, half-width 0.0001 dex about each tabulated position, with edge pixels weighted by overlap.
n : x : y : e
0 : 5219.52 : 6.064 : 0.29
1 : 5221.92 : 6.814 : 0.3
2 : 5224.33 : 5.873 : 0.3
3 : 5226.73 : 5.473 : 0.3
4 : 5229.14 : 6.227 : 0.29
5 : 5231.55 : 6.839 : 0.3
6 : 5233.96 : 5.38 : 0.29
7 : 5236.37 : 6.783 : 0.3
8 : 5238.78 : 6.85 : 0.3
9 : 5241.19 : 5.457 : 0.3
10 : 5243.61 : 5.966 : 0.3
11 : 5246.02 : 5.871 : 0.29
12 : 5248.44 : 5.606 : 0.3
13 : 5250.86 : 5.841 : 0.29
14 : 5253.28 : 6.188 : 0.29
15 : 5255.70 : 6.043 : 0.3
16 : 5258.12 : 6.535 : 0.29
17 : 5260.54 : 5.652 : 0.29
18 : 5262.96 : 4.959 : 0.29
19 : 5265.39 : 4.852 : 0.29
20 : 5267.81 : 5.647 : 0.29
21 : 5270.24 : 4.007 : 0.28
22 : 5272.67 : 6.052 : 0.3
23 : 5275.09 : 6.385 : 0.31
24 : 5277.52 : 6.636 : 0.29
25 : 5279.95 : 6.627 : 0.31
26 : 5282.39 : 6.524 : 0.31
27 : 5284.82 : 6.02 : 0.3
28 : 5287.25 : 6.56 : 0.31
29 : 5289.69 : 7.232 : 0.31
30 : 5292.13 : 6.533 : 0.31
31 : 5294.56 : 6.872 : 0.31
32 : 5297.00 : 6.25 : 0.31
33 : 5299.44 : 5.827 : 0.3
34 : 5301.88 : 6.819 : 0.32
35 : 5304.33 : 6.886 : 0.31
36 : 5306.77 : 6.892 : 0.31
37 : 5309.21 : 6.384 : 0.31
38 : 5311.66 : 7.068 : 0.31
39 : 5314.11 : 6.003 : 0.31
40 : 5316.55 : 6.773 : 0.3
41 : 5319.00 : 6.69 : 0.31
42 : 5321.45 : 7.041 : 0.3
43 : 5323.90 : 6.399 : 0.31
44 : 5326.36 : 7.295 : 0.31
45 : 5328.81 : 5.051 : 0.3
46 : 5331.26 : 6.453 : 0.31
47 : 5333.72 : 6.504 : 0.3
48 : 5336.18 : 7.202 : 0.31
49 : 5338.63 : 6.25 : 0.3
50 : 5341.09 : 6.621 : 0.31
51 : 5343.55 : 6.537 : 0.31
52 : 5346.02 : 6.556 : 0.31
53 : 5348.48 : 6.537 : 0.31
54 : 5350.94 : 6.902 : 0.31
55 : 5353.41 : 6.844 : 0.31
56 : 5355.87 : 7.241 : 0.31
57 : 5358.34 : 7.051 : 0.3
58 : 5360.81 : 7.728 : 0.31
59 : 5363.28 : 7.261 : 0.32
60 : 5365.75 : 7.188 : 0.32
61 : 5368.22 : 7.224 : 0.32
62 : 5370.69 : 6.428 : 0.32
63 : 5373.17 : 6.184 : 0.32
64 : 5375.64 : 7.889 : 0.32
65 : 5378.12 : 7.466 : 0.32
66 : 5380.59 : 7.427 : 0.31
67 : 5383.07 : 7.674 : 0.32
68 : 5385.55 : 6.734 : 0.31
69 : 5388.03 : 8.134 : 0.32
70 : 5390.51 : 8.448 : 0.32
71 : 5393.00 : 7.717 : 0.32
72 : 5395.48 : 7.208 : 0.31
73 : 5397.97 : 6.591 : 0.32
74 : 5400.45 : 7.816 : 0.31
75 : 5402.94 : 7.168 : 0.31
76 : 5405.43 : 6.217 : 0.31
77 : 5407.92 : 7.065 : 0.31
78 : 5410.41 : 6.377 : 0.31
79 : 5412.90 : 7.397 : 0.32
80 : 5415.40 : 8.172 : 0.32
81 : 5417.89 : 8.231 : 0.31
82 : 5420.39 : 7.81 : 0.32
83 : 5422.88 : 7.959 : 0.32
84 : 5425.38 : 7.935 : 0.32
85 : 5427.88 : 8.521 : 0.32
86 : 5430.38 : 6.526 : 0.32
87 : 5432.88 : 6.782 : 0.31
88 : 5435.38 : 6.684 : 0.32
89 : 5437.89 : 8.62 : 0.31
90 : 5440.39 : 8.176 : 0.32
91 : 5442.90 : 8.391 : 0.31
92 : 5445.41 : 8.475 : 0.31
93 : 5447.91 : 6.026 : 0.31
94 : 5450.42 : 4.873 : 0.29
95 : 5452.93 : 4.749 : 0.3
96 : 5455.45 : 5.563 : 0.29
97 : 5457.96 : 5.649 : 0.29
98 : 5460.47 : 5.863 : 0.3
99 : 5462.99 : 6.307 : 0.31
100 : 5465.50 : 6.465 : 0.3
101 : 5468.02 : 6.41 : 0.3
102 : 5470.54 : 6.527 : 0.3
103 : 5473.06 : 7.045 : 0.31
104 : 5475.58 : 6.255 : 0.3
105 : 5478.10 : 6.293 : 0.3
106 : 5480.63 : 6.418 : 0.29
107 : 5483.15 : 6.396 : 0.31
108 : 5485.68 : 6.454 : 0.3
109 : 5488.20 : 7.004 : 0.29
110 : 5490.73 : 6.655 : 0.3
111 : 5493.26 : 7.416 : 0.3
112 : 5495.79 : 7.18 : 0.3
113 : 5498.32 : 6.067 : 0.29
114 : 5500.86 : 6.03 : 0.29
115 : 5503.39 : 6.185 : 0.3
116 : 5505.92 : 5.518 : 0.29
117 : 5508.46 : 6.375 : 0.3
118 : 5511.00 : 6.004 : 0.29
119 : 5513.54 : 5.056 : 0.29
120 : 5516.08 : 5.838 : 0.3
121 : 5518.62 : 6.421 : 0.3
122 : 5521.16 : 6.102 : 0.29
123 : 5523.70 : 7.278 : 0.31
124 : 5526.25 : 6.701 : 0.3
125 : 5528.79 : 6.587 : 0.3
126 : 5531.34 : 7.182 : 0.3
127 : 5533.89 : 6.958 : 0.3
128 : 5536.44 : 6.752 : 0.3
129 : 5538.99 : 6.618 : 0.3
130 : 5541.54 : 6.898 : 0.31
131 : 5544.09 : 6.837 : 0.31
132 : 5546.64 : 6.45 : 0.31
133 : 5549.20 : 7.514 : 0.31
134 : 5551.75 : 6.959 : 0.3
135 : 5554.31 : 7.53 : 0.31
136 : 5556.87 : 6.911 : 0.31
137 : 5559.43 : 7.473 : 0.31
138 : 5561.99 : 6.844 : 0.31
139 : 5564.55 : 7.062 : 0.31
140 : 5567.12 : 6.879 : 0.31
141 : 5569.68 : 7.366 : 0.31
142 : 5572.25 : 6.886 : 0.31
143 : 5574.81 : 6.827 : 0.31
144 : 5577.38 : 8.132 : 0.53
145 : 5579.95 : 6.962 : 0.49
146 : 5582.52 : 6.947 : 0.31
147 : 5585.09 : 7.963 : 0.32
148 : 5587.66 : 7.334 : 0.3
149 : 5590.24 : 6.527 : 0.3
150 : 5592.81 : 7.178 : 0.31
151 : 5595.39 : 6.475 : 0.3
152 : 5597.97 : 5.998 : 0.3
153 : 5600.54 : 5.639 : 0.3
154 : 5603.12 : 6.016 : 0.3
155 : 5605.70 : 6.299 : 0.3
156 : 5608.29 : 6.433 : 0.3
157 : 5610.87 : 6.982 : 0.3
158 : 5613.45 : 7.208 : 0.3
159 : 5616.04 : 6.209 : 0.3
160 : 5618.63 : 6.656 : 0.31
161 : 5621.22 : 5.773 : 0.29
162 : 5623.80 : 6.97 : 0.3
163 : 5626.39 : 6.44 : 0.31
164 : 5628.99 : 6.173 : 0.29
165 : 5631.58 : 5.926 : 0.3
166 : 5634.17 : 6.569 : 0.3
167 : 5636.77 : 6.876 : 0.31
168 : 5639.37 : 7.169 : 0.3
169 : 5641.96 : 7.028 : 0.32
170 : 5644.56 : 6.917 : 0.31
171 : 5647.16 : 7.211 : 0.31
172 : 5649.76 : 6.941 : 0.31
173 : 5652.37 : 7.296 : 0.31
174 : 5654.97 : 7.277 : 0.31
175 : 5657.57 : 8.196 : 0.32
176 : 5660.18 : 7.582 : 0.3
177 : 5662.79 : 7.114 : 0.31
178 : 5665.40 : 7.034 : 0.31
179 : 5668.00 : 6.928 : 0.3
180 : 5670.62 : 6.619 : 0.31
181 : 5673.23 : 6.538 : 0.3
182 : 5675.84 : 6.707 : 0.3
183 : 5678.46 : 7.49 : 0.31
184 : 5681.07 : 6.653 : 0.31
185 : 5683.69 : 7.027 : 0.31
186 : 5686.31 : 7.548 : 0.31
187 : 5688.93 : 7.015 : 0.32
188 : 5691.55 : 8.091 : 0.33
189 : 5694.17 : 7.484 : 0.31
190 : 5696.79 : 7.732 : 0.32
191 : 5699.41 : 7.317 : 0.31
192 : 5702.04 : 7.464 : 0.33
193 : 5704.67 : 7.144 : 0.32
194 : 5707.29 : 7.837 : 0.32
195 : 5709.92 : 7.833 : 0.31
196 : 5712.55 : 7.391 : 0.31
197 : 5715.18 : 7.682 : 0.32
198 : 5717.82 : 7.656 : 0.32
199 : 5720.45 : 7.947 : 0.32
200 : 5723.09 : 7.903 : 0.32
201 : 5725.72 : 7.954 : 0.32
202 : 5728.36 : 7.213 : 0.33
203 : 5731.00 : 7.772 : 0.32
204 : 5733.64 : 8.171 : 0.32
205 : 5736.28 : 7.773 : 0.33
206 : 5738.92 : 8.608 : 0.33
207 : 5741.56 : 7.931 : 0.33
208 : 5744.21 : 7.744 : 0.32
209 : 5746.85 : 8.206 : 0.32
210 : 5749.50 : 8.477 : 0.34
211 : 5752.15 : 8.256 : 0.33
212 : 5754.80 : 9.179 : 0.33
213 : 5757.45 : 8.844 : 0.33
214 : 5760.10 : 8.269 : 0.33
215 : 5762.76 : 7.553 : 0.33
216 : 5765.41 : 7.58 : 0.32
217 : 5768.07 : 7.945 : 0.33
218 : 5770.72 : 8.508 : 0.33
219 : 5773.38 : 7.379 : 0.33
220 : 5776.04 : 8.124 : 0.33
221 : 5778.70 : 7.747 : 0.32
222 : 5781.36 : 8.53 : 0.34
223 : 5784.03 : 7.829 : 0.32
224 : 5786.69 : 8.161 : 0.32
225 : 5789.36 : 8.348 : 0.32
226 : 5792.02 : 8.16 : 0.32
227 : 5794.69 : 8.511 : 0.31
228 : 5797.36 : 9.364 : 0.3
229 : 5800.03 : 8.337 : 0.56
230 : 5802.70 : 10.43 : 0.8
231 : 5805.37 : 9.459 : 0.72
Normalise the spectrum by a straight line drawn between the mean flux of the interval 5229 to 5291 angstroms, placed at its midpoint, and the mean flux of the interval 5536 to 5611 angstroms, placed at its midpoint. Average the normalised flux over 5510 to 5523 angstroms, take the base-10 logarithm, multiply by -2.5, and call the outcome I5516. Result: 0.135 mag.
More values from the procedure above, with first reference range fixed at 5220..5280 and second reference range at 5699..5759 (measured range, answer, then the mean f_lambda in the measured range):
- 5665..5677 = 0.14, 6.75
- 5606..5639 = 0.15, 6.53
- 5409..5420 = -0.14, 7.56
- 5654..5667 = 0.03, 7.44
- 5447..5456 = 0.28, 5.25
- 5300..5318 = -0.08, 6.66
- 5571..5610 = 0.09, 6.78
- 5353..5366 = -0.14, 7.25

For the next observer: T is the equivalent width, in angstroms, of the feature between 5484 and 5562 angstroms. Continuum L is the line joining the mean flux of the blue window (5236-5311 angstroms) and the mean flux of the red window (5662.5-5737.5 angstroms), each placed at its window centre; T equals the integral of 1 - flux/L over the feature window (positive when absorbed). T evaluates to 3.0 angstroms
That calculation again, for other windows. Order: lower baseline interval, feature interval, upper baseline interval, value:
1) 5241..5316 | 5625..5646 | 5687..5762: 2.5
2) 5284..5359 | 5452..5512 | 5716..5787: 7.2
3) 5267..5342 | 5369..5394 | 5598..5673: -3.4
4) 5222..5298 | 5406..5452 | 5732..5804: -4.1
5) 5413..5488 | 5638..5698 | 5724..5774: 4.3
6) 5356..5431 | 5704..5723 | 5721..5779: 0.7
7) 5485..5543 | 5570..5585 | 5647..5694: -1.0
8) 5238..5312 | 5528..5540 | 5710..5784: 0.6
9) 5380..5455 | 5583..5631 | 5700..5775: 6.9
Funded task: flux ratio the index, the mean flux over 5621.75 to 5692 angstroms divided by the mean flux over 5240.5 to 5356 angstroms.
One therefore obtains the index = 1.1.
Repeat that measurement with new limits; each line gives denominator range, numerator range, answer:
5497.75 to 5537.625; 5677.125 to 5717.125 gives 1.18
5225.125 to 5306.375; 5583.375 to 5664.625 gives 1.11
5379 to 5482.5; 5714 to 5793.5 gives 1.14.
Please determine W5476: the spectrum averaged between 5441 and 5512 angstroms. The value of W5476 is 6.4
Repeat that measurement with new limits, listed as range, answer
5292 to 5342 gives 6.56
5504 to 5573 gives 6.7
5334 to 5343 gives 6.66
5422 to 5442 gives 7.66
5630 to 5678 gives 7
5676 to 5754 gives 7.7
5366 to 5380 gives 7.07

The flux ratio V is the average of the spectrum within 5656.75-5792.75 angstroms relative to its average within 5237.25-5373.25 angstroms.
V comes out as 1.21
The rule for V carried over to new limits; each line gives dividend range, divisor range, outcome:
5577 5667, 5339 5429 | 0.94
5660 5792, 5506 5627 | 1.15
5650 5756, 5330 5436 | 1.06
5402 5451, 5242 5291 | 1.24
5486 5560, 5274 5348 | 1.01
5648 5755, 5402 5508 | 1.11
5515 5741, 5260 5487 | 1.04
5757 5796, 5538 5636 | 1.19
